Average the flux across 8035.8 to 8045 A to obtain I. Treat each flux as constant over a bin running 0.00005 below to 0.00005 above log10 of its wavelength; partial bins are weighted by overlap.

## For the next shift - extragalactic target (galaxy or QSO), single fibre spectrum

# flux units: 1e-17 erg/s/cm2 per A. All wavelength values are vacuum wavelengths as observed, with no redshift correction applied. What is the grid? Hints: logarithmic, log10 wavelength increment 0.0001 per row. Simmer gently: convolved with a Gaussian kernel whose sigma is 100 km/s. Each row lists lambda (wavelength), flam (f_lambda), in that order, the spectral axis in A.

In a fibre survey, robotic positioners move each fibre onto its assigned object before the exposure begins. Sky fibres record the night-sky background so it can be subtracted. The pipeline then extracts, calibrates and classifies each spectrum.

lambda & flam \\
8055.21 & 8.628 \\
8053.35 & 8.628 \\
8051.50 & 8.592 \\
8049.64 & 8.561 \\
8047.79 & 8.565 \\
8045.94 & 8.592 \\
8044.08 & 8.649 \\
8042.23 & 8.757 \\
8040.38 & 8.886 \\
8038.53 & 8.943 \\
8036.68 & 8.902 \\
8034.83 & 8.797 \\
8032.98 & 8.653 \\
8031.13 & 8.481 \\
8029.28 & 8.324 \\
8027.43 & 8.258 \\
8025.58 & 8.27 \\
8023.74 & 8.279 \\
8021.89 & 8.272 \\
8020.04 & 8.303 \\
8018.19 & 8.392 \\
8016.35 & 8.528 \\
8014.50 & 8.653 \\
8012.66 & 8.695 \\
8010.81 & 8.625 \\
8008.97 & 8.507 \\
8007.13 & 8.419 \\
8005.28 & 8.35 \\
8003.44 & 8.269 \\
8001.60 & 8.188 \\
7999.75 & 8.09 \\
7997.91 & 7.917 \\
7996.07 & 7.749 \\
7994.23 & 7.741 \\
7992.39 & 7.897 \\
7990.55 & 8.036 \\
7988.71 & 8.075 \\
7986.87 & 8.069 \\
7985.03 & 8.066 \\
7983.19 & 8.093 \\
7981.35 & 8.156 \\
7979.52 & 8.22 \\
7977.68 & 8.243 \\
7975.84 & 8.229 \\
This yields 8.83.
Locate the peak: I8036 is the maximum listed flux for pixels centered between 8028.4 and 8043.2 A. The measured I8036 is 8.943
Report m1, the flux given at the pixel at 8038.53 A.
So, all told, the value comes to 8.943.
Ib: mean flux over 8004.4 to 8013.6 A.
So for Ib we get 8.52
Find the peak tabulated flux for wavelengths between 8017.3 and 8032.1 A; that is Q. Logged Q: 8.481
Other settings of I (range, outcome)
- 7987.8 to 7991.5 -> 8.05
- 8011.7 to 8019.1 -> 8.57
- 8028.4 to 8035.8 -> 8.57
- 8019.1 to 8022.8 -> 8.27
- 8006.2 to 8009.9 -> 8.47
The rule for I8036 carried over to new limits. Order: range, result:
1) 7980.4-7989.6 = 8.156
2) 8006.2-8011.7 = 8.625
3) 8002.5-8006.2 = 8.35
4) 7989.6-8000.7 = 8.09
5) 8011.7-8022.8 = 8.695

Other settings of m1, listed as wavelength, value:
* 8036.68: 8.902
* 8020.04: 8.303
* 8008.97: 8.507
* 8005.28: 8.35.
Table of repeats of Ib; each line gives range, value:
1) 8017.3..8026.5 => 8.3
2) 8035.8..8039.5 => 8.93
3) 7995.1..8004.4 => 8.04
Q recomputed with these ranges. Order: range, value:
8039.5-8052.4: 8.886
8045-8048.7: 8.592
